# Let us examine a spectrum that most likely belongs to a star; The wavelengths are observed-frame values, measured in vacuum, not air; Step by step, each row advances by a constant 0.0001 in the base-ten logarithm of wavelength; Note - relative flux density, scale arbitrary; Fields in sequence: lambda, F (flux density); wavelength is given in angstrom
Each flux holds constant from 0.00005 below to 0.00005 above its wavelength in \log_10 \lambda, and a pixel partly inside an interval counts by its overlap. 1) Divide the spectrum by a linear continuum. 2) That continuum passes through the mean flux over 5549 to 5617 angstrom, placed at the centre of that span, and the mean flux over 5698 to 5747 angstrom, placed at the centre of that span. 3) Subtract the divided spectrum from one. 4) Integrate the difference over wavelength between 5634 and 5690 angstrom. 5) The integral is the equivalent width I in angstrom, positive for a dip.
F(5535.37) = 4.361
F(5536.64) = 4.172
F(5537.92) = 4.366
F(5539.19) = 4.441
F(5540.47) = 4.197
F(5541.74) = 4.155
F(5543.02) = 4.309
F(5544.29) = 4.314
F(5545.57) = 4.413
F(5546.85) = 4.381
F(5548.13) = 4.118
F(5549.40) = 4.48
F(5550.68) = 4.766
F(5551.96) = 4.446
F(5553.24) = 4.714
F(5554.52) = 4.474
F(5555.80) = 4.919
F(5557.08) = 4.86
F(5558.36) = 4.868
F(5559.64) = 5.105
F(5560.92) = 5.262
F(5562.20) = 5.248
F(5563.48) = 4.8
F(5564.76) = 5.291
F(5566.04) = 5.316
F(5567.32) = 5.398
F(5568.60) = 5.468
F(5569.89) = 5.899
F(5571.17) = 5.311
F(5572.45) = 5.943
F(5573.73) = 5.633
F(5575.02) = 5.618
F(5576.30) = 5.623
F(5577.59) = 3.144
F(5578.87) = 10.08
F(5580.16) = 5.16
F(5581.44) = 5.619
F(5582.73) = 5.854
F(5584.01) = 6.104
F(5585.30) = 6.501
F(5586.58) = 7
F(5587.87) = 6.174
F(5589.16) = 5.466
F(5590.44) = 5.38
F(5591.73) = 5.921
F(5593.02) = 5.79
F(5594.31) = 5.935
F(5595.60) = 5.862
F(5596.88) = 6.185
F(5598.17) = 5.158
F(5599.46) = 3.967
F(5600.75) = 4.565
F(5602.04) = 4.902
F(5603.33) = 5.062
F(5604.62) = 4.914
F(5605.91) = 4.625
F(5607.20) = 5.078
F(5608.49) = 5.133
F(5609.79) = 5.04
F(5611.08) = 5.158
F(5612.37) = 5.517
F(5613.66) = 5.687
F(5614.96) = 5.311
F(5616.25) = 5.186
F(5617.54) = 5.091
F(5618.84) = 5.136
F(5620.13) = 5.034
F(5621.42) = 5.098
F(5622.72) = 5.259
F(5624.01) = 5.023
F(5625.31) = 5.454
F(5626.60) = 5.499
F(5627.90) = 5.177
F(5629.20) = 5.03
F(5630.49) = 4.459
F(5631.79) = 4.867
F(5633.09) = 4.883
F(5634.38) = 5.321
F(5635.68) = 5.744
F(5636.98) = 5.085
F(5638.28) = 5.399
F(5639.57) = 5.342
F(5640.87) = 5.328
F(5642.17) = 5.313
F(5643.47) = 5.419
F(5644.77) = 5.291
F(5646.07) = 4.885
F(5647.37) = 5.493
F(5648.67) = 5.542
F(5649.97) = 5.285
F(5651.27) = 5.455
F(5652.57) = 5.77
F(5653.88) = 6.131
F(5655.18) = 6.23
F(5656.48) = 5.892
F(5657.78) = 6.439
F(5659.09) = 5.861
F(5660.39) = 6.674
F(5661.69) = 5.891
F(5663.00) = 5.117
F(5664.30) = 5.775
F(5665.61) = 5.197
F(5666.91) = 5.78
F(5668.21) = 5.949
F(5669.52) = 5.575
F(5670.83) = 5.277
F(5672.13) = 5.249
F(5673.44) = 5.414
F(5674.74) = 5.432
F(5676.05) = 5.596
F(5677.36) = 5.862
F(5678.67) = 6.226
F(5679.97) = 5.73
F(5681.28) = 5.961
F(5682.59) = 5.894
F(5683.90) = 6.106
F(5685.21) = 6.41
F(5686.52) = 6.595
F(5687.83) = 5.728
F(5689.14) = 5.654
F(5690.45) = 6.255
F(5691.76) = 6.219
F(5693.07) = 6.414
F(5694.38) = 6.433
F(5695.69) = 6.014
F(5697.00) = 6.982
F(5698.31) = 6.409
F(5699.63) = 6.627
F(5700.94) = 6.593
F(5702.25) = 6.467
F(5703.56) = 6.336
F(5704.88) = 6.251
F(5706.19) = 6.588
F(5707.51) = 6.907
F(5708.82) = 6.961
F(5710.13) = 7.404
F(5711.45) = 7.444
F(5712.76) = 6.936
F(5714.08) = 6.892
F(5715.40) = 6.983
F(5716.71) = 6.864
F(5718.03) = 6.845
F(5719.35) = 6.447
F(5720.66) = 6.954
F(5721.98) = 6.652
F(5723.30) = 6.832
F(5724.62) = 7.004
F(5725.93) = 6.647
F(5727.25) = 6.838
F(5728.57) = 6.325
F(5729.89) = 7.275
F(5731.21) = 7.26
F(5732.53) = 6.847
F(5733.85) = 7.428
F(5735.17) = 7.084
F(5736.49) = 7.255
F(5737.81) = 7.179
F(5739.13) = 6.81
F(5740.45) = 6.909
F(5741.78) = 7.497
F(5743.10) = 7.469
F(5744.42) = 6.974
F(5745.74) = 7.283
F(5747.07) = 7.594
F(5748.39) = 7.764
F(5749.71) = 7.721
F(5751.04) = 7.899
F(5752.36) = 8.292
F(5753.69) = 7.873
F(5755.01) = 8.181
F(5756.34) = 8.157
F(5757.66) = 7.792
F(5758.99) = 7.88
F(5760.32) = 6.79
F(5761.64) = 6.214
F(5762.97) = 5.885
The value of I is 5.1 angstrom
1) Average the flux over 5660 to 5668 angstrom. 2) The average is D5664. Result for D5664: 5.72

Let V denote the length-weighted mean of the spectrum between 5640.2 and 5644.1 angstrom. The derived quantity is 5.35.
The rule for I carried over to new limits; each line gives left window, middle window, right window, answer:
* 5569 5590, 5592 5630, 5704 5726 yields 5.82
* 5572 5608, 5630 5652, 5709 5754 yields 3.28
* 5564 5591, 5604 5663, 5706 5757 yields 8.89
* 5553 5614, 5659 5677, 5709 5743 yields 2.07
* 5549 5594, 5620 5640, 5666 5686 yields 1.67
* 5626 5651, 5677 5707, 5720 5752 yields 0.16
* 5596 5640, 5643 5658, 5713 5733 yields 0.09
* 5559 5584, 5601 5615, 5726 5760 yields 2.03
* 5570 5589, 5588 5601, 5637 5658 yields 0.88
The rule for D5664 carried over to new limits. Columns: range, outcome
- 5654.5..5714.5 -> 6.16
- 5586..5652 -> 5.29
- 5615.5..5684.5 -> 5.49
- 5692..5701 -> 6.48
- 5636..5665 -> 5.62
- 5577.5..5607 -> 5.66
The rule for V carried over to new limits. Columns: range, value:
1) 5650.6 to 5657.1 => 5.89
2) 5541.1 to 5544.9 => 4.27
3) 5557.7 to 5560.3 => 4.99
